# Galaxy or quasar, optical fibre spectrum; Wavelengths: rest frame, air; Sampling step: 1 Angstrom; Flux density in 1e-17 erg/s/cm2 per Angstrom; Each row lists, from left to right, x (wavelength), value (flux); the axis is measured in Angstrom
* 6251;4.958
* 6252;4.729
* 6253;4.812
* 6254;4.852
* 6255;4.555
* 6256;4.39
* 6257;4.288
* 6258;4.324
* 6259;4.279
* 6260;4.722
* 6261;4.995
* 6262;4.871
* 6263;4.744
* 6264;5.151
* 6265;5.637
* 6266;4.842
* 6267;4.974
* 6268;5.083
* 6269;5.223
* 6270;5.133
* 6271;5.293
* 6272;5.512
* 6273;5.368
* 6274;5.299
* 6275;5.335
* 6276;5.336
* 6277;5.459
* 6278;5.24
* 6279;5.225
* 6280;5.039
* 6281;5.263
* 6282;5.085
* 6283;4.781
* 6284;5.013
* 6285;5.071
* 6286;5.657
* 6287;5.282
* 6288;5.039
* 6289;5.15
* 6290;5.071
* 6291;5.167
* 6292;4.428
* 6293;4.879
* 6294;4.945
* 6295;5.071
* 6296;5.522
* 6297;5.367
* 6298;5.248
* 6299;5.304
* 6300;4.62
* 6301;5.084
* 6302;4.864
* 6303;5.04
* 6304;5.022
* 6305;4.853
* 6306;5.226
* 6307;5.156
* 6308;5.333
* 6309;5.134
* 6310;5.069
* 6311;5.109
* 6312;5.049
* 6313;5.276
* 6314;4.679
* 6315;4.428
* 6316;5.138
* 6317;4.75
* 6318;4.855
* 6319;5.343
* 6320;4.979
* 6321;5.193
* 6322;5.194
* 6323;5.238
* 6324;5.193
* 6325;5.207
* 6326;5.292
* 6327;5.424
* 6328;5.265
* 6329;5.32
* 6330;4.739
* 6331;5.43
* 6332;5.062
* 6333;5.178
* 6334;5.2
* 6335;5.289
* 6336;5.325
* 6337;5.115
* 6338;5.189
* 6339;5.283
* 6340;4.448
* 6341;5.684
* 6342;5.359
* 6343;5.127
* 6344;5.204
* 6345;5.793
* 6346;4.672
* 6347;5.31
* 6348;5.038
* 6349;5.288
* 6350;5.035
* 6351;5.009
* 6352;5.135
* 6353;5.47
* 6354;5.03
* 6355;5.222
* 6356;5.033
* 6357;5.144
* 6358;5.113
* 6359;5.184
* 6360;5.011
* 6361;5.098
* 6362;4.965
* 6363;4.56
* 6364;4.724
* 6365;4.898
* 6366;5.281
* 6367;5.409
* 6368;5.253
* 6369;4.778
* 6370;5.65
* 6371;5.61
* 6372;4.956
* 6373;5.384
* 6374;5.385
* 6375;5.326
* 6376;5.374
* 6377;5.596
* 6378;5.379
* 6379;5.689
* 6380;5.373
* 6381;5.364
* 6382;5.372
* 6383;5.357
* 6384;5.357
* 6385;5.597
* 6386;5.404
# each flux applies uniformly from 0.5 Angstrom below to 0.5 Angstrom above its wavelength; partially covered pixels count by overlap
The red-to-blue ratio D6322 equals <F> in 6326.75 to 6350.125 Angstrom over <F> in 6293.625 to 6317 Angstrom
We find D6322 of 1.03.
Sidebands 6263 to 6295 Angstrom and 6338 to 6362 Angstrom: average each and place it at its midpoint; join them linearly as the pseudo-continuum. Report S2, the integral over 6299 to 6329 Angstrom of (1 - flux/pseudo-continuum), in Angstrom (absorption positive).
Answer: 0.5 Angstrom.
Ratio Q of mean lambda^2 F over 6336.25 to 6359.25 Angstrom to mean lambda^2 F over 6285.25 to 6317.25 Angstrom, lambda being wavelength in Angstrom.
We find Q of 1.04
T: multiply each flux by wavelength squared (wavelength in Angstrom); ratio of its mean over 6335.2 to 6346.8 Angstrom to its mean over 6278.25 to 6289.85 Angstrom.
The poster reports 1.0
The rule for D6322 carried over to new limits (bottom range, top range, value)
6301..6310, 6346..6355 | 1.01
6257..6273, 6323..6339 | 1.05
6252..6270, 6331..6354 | 1.08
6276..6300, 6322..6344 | 1.01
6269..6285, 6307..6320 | 0.96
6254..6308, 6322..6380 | 1.03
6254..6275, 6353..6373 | 1.04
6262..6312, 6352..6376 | 1.00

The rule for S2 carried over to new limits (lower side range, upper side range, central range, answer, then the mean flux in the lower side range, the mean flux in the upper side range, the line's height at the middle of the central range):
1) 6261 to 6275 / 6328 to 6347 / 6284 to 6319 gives 0.8 Angstrom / 5.16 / 5.19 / 5.18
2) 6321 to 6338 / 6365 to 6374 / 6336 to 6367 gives 0.7 Angstrom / 5.22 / 5.27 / 5.25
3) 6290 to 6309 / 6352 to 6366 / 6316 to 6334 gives -0.4 Angstrom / 5.06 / 5.05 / 5.06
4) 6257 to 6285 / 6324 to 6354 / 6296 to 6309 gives 0.0 Angstrom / 5.07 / 5.2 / 5.13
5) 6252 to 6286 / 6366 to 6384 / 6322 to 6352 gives 0.2 Angstrom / 5.01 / 5.37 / 5.24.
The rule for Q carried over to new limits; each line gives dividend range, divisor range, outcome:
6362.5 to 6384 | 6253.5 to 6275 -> 1.11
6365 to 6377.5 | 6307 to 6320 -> 1.08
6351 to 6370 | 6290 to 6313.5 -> 1.02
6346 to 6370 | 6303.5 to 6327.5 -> 1.01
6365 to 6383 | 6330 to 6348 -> 1.04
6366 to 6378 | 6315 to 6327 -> 1.06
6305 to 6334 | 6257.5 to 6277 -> 1.03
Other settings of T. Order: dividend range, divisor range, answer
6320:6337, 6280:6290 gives 1.03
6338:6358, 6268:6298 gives 1.02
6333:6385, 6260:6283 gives 1.04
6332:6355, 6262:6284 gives 1.02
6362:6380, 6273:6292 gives 1.04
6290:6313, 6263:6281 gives 0.98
